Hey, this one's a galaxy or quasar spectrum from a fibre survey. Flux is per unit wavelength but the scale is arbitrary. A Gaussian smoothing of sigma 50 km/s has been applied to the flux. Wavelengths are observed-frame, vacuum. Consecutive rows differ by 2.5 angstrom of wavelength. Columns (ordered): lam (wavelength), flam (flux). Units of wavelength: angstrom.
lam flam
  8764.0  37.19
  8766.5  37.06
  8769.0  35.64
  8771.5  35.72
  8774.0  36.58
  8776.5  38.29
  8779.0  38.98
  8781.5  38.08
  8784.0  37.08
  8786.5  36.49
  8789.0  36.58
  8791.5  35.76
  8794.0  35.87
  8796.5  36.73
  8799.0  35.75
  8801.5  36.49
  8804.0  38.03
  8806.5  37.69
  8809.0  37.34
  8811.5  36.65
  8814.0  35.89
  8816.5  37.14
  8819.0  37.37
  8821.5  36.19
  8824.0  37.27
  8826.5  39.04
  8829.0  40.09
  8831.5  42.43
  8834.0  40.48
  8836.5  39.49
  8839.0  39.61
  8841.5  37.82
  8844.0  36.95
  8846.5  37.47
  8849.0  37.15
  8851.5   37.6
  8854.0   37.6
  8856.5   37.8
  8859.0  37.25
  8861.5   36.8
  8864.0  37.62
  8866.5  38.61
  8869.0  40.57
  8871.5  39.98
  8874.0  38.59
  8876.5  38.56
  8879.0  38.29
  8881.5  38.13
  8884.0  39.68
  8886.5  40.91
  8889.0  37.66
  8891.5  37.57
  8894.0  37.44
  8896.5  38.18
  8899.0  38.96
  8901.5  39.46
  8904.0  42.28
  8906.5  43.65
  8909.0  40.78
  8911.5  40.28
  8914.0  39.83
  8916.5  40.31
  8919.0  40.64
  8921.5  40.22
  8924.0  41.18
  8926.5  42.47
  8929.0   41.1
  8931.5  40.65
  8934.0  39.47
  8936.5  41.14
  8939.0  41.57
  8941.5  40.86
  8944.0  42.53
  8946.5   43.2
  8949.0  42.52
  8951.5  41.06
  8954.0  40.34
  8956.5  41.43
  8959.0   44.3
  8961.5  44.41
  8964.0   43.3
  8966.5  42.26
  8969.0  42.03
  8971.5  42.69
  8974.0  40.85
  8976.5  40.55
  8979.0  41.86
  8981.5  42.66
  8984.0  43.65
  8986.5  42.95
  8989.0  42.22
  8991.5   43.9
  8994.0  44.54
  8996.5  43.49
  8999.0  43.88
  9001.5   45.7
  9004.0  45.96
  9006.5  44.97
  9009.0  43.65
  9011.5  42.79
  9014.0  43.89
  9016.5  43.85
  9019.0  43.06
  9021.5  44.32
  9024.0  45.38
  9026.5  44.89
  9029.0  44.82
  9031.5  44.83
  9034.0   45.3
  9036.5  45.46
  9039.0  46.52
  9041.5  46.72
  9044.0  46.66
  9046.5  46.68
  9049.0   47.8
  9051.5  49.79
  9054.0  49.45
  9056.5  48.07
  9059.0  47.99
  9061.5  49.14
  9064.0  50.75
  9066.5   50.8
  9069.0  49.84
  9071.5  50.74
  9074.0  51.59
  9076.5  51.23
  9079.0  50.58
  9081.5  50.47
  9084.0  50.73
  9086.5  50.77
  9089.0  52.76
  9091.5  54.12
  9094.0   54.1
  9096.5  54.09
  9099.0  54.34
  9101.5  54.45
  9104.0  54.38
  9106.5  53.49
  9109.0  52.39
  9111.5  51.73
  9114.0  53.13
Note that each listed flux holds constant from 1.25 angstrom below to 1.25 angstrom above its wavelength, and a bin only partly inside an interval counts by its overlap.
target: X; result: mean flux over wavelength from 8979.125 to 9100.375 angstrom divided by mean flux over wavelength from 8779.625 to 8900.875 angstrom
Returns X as 1.25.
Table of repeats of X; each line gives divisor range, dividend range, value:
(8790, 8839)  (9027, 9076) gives 1.27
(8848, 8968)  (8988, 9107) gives 1.20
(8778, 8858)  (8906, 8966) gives 1.10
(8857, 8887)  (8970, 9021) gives 1.12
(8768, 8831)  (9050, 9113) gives 1.39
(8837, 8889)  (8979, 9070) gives 1.19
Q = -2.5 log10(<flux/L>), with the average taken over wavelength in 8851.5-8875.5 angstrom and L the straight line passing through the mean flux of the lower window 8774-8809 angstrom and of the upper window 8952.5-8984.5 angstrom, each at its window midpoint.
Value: 0.03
